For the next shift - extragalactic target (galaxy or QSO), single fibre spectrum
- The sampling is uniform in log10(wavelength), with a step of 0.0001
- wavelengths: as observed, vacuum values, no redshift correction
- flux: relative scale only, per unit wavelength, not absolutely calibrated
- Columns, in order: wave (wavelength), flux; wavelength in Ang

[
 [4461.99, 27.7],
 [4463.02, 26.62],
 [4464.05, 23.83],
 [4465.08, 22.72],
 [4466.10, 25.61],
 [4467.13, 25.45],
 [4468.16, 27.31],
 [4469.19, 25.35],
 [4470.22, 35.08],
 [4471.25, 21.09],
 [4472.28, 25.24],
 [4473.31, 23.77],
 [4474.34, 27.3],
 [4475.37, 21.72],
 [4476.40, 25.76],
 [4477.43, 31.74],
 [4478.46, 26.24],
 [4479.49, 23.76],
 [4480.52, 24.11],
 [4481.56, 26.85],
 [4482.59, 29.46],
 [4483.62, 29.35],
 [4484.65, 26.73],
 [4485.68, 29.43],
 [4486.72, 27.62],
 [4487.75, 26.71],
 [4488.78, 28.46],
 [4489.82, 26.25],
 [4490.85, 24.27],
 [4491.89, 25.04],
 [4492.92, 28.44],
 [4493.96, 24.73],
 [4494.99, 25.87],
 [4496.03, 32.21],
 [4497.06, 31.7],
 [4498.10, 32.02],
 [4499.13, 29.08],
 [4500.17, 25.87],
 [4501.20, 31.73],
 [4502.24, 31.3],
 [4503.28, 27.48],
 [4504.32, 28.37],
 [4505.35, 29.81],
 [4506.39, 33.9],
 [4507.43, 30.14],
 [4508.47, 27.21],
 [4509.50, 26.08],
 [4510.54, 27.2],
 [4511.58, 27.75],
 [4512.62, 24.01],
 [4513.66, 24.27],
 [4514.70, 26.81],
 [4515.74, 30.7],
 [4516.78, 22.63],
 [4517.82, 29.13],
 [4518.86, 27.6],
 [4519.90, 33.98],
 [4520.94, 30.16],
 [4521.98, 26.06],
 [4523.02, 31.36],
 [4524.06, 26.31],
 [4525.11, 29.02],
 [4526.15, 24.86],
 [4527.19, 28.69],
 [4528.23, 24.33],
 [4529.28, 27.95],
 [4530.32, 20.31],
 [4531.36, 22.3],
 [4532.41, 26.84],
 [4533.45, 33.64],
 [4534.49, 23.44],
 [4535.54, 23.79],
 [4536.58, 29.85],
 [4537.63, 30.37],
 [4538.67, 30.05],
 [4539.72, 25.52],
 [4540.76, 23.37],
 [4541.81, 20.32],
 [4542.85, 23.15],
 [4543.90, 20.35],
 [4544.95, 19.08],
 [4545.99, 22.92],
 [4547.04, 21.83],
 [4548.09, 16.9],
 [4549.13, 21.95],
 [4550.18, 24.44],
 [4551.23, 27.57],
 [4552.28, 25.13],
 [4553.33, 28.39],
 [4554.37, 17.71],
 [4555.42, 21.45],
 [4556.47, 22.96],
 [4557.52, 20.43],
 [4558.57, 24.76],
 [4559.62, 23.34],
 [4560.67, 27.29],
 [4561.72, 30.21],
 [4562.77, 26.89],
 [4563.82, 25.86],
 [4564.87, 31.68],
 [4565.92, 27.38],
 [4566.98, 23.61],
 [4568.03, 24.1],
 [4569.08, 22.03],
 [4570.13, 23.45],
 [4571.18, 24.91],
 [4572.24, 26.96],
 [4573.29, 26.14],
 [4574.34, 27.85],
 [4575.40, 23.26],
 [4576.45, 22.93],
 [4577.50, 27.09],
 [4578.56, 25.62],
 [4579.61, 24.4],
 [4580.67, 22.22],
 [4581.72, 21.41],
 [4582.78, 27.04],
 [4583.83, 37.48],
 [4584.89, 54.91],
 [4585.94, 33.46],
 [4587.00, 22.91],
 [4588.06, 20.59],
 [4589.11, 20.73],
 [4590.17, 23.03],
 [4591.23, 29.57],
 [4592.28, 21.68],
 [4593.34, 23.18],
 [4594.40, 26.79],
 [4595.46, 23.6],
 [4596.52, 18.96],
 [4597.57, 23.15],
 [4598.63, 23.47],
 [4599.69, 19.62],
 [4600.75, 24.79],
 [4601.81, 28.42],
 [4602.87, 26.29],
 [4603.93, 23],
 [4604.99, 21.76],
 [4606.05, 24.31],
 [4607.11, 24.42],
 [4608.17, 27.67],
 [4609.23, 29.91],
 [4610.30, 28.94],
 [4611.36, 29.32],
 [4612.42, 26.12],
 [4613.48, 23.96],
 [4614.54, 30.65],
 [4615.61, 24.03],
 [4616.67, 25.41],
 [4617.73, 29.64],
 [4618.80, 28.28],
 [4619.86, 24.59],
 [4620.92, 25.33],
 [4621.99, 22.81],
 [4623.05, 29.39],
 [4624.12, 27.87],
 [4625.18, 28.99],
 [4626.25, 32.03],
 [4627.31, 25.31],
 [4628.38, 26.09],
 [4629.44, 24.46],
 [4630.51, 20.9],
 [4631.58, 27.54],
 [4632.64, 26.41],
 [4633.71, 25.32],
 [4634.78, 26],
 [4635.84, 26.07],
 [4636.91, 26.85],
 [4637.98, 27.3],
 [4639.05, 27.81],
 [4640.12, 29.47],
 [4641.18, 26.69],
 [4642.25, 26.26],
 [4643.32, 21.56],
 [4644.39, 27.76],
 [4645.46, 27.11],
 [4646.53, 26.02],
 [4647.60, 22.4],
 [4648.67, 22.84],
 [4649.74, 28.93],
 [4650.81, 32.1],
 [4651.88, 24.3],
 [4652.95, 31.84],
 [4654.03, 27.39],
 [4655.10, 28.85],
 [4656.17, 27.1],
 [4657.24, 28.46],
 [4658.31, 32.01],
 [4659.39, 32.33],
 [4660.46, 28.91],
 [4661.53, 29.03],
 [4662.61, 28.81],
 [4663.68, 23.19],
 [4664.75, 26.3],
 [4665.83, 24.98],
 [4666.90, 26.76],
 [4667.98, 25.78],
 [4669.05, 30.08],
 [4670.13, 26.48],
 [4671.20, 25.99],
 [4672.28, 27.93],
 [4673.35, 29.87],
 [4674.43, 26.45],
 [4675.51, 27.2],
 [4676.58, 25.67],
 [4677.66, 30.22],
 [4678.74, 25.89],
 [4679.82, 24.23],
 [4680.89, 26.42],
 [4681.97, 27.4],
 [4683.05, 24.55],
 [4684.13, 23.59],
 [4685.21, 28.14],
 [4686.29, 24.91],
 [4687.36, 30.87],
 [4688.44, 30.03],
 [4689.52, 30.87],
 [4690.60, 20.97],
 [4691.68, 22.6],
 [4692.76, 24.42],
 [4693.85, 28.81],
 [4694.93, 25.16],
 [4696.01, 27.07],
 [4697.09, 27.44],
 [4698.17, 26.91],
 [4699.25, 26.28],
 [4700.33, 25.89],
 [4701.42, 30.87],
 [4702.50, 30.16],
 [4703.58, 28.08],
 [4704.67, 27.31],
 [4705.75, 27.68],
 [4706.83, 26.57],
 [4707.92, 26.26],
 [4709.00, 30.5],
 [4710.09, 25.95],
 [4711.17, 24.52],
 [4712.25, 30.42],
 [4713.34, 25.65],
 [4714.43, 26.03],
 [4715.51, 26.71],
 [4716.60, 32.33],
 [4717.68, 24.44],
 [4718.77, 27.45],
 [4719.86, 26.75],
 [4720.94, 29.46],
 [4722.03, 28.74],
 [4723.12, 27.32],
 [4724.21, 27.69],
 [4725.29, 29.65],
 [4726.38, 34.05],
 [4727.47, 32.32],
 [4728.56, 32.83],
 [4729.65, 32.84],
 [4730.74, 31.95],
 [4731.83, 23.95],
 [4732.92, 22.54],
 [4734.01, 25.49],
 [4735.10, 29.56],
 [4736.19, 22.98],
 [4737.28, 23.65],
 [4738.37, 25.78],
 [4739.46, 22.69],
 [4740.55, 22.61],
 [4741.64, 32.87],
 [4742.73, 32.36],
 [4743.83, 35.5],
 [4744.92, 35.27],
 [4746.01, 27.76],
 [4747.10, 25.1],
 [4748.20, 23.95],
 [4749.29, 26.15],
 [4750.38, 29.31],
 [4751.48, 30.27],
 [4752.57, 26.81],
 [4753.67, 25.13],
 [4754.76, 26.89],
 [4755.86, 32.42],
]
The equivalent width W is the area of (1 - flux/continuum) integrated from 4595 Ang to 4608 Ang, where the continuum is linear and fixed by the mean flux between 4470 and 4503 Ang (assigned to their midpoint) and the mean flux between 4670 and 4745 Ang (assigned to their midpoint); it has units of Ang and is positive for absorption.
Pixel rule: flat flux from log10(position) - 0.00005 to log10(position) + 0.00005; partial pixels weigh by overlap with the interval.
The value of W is 1.8 Ang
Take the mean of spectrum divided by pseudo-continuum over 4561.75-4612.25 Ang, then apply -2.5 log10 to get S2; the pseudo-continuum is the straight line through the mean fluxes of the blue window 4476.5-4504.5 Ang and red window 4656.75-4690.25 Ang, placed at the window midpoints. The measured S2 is 0.07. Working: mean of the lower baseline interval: 27.9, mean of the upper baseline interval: 27.5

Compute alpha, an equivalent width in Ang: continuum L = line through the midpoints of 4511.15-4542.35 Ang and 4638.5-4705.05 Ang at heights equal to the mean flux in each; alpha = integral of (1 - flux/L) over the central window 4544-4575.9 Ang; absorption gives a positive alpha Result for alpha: 3.1 Ang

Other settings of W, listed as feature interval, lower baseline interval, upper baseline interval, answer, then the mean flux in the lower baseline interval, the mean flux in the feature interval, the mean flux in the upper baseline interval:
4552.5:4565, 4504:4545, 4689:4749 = 0.98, 26.8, 24.9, 27.7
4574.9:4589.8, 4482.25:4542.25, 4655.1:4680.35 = 0.11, 27.6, 27.4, 27.6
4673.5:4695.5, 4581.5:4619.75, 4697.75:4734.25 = 0.93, 26.4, 26.5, 28.1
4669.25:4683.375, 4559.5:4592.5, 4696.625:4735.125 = 0.40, 26.7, 26.9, 28.1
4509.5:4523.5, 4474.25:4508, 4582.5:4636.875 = -0.05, 28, 27.7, 26.4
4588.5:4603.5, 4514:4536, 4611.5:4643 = 1.67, 27.1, 23.8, 26.6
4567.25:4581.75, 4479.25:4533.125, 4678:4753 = 1.62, 27.7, 24.6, 27.6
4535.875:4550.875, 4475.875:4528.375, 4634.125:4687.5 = 2.21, 27.9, 23.6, 27.1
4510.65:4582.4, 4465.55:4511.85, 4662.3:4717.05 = 5.38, 27.6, 25.3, 27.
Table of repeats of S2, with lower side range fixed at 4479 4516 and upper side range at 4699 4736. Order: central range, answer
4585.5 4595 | 0.14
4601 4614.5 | 0.07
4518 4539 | 0.01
